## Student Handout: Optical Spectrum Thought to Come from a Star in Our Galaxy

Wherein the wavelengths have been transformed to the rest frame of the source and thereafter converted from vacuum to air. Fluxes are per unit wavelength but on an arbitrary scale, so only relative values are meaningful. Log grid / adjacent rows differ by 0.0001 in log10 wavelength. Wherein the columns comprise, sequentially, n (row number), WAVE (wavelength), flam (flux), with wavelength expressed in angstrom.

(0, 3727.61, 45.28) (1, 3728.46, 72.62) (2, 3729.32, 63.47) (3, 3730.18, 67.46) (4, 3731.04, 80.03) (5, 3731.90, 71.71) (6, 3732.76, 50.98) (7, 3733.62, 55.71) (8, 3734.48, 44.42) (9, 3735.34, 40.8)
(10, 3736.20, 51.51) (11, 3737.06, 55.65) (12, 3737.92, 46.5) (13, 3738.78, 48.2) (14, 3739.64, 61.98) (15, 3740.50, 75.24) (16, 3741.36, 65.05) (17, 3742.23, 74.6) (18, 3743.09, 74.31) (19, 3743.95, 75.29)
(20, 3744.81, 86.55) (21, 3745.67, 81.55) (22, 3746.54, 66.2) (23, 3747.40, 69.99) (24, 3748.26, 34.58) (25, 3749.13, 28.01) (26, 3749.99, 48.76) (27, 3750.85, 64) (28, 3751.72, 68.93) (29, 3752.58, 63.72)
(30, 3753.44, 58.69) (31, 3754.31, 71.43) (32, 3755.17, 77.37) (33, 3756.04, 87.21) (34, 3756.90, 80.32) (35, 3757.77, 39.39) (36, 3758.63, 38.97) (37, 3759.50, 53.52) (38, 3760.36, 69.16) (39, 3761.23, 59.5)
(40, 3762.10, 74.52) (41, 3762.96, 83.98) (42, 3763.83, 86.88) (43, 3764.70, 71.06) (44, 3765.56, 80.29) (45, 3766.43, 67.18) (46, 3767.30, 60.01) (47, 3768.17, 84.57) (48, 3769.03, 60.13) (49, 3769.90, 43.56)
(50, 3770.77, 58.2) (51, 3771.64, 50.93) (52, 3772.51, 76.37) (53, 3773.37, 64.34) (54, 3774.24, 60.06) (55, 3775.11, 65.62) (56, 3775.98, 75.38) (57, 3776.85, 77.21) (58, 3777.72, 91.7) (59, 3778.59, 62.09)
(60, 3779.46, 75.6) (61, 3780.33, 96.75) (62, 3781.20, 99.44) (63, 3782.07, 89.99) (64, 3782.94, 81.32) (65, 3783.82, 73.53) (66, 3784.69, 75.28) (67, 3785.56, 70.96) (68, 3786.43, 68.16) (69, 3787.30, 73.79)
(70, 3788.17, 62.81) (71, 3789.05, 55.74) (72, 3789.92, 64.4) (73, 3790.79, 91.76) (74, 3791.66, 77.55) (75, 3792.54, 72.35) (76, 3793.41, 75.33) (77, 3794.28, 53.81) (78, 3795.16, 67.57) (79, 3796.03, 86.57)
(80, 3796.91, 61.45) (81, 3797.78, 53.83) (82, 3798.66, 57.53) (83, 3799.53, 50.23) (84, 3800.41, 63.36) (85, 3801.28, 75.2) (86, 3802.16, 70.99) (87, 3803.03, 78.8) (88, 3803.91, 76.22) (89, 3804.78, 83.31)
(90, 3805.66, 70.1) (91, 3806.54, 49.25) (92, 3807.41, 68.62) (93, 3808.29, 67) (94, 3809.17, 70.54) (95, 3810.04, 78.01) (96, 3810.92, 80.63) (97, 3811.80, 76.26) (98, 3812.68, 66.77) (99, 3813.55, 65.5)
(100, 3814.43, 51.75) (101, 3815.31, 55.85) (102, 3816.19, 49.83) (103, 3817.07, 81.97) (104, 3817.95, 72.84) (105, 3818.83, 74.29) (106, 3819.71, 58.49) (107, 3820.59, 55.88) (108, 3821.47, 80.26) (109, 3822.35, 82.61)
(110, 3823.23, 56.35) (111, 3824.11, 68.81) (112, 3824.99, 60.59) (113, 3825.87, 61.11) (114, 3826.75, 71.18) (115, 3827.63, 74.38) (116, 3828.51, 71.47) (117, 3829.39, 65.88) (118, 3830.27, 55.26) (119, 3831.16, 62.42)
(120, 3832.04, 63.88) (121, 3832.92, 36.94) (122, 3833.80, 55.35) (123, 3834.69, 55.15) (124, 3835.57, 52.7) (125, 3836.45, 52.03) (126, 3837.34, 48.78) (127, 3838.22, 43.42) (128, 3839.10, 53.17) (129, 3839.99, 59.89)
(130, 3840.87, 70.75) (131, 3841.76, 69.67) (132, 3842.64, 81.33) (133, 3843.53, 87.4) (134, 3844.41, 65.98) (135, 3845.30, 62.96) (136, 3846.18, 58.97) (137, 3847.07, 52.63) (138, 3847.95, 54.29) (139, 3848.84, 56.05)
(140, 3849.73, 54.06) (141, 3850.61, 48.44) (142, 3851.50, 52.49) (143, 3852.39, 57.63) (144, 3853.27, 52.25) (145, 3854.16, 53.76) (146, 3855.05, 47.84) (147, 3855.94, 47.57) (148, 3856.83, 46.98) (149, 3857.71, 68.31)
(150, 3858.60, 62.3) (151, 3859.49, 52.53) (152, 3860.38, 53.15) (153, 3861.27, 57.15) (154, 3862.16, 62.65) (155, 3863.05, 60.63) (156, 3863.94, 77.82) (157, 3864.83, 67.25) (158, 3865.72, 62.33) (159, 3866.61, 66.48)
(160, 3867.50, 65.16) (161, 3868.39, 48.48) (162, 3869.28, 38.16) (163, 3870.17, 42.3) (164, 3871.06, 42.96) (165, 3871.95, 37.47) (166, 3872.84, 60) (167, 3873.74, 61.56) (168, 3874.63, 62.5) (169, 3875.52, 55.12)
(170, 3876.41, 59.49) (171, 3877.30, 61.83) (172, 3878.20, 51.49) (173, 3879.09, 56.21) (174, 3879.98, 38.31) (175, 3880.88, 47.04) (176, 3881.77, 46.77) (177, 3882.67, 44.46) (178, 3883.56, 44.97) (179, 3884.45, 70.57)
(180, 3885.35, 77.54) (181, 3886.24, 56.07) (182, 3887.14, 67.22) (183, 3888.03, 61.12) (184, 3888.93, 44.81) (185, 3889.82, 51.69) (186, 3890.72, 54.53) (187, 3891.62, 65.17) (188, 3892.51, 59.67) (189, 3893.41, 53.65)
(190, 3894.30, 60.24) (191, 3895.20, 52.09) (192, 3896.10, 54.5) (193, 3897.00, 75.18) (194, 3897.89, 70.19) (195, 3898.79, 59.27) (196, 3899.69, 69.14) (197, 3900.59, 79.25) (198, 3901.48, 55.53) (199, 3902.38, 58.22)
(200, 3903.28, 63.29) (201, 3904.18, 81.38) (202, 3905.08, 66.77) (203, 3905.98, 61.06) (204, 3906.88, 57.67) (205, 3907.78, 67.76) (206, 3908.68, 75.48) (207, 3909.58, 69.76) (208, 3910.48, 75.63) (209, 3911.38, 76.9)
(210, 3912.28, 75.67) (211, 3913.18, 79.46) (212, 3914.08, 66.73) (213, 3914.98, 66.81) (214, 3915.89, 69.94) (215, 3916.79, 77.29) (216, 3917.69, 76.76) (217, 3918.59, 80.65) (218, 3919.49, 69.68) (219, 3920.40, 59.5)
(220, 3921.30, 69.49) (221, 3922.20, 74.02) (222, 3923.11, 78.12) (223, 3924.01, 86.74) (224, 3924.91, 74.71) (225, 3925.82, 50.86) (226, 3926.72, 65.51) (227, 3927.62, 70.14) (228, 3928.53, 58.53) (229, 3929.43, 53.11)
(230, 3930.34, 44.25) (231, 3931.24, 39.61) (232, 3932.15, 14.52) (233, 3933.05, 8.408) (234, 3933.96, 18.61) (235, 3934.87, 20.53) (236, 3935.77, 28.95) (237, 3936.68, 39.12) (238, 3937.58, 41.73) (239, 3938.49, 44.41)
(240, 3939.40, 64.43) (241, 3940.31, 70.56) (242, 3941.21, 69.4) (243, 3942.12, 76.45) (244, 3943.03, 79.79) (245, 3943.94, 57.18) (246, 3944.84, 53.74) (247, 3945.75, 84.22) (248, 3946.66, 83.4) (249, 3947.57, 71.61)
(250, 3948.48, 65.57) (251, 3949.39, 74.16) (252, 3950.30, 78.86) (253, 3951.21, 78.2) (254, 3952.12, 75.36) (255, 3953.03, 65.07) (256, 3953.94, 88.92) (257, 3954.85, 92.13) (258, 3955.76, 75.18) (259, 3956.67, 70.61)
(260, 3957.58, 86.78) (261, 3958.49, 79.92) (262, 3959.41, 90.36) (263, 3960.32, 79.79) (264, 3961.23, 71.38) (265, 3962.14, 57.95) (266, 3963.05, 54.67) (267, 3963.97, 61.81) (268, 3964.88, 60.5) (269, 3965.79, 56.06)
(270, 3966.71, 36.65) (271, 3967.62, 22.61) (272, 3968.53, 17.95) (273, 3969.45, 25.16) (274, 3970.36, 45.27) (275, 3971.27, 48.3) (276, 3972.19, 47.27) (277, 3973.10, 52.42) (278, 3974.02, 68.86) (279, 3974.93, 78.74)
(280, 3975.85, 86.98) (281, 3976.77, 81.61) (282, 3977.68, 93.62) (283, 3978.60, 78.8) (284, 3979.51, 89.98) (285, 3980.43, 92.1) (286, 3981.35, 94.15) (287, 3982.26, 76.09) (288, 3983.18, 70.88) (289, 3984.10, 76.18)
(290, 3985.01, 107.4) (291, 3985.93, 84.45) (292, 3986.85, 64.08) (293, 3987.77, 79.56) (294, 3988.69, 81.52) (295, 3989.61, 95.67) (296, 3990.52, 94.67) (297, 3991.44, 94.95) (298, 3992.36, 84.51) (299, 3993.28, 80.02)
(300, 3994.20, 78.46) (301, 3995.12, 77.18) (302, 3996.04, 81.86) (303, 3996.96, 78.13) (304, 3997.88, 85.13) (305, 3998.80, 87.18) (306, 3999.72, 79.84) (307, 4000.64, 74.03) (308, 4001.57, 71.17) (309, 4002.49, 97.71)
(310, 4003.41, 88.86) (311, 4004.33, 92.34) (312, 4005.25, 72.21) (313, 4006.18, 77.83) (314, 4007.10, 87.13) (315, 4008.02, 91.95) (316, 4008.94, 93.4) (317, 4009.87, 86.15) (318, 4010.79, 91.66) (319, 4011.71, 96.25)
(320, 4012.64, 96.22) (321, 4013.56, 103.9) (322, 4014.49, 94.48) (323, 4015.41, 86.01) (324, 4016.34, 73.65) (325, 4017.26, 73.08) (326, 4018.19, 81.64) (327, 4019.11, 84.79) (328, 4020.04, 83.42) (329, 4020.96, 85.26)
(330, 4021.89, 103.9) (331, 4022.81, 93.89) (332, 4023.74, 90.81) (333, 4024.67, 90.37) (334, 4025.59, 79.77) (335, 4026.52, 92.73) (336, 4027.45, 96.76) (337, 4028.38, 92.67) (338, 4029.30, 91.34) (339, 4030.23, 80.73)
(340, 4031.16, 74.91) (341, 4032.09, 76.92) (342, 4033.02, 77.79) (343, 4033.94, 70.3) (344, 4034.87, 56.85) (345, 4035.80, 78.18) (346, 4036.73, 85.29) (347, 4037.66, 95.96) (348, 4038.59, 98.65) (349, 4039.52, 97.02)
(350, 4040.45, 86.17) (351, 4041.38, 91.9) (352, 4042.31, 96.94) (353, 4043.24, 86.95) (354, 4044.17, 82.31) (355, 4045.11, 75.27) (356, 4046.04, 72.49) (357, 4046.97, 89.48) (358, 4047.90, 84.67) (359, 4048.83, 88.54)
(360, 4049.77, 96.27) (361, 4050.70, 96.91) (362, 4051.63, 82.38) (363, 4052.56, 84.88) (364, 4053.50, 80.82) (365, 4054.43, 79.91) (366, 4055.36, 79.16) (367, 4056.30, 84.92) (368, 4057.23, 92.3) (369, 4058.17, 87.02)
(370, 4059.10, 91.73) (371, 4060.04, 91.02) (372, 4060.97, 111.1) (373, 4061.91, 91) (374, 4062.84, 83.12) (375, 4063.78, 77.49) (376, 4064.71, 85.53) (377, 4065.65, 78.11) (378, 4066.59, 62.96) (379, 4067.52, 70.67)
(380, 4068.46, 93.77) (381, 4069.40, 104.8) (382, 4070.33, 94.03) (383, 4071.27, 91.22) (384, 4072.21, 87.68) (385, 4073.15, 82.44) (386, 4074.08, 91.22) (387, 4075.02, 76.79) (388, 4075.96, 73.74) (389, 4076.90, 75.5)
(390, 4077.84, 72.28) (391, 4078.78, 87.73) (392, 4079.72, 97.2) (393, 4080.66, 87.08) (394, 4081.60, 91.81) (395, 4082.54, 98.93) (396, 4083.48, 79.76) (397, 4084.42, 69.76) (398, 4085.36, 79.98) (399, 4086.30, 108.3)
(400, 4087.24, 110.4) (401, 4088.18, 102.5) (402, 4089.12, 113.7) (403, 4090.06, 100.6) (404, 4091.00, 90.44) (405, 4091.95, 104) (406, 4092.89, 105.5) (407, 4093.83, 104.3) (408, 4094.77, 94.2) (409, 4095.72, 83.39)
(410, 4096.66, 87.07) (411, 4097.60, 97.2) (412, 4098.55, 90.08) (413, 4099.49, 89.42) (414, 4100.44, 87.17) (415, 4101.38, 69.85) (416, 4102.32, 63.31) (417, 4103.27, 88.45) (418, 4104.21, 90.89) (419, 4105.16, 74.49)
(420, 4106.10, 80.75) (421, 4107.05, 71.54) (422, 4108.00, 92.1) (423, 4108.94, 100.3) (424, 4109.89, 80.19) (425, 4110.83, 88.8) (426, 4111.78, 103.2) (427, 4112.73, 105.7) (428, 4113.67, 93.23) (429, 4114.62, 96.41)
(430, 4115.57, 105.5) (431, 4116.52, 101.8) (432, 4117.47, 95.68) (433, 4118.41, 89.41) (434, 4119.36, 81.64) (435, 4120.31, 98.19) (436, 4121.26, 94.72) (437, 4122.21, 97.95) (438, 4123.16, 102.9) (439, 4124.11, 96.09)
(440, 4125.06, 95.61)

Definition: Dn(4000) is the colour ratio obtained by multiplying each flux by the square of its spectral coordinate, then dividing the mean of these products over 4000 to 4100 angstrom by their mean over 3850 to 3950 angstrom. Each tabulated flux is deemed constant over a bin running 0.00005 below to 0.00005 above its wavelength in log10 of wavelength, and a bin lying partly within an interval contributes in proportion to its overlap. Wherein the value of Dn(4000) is 1.59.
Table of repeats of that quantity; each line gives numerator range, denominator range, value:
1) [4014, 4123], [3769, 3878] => 1.56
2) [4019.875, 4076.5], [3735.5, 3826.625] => 1.45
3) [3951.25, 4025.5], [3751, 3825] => 1.25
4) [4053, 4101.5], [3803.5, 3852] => 1.59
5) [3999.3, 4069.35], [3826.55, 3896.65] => 1.64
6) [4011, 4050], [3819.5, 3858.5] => 1.59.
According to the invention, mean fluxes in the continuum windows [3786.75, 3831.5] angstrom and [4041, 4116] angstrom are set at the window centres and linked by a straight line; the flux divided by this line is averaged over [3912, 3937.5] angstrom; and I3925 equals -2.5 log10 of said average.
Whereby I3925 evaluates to 0.31 mag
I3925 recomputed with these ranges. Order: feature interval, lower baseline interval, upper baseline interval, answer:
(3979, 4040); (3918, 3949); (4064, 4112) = -0.18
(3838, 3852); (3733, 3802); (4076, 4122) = 0.19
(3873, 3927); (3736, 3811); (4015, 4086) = 0.19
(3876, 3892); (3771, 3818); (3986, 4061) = 0.35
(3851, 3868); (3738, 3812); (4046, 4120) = 0.26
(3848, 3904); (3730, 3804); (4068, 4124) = 0.30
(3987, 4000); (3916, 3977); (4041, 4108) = -0.18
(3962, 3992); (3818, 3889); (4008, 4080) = 0.11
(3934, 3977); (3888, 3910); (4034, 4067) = 0.14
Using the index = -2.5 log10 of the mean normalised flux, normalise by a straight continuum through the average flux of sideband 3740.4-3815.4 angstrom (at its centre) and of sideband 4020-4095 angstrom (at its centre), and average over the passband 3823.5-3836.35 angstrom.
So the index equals 0.19 mag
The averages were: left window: 68.9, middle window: 60.8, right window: 88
